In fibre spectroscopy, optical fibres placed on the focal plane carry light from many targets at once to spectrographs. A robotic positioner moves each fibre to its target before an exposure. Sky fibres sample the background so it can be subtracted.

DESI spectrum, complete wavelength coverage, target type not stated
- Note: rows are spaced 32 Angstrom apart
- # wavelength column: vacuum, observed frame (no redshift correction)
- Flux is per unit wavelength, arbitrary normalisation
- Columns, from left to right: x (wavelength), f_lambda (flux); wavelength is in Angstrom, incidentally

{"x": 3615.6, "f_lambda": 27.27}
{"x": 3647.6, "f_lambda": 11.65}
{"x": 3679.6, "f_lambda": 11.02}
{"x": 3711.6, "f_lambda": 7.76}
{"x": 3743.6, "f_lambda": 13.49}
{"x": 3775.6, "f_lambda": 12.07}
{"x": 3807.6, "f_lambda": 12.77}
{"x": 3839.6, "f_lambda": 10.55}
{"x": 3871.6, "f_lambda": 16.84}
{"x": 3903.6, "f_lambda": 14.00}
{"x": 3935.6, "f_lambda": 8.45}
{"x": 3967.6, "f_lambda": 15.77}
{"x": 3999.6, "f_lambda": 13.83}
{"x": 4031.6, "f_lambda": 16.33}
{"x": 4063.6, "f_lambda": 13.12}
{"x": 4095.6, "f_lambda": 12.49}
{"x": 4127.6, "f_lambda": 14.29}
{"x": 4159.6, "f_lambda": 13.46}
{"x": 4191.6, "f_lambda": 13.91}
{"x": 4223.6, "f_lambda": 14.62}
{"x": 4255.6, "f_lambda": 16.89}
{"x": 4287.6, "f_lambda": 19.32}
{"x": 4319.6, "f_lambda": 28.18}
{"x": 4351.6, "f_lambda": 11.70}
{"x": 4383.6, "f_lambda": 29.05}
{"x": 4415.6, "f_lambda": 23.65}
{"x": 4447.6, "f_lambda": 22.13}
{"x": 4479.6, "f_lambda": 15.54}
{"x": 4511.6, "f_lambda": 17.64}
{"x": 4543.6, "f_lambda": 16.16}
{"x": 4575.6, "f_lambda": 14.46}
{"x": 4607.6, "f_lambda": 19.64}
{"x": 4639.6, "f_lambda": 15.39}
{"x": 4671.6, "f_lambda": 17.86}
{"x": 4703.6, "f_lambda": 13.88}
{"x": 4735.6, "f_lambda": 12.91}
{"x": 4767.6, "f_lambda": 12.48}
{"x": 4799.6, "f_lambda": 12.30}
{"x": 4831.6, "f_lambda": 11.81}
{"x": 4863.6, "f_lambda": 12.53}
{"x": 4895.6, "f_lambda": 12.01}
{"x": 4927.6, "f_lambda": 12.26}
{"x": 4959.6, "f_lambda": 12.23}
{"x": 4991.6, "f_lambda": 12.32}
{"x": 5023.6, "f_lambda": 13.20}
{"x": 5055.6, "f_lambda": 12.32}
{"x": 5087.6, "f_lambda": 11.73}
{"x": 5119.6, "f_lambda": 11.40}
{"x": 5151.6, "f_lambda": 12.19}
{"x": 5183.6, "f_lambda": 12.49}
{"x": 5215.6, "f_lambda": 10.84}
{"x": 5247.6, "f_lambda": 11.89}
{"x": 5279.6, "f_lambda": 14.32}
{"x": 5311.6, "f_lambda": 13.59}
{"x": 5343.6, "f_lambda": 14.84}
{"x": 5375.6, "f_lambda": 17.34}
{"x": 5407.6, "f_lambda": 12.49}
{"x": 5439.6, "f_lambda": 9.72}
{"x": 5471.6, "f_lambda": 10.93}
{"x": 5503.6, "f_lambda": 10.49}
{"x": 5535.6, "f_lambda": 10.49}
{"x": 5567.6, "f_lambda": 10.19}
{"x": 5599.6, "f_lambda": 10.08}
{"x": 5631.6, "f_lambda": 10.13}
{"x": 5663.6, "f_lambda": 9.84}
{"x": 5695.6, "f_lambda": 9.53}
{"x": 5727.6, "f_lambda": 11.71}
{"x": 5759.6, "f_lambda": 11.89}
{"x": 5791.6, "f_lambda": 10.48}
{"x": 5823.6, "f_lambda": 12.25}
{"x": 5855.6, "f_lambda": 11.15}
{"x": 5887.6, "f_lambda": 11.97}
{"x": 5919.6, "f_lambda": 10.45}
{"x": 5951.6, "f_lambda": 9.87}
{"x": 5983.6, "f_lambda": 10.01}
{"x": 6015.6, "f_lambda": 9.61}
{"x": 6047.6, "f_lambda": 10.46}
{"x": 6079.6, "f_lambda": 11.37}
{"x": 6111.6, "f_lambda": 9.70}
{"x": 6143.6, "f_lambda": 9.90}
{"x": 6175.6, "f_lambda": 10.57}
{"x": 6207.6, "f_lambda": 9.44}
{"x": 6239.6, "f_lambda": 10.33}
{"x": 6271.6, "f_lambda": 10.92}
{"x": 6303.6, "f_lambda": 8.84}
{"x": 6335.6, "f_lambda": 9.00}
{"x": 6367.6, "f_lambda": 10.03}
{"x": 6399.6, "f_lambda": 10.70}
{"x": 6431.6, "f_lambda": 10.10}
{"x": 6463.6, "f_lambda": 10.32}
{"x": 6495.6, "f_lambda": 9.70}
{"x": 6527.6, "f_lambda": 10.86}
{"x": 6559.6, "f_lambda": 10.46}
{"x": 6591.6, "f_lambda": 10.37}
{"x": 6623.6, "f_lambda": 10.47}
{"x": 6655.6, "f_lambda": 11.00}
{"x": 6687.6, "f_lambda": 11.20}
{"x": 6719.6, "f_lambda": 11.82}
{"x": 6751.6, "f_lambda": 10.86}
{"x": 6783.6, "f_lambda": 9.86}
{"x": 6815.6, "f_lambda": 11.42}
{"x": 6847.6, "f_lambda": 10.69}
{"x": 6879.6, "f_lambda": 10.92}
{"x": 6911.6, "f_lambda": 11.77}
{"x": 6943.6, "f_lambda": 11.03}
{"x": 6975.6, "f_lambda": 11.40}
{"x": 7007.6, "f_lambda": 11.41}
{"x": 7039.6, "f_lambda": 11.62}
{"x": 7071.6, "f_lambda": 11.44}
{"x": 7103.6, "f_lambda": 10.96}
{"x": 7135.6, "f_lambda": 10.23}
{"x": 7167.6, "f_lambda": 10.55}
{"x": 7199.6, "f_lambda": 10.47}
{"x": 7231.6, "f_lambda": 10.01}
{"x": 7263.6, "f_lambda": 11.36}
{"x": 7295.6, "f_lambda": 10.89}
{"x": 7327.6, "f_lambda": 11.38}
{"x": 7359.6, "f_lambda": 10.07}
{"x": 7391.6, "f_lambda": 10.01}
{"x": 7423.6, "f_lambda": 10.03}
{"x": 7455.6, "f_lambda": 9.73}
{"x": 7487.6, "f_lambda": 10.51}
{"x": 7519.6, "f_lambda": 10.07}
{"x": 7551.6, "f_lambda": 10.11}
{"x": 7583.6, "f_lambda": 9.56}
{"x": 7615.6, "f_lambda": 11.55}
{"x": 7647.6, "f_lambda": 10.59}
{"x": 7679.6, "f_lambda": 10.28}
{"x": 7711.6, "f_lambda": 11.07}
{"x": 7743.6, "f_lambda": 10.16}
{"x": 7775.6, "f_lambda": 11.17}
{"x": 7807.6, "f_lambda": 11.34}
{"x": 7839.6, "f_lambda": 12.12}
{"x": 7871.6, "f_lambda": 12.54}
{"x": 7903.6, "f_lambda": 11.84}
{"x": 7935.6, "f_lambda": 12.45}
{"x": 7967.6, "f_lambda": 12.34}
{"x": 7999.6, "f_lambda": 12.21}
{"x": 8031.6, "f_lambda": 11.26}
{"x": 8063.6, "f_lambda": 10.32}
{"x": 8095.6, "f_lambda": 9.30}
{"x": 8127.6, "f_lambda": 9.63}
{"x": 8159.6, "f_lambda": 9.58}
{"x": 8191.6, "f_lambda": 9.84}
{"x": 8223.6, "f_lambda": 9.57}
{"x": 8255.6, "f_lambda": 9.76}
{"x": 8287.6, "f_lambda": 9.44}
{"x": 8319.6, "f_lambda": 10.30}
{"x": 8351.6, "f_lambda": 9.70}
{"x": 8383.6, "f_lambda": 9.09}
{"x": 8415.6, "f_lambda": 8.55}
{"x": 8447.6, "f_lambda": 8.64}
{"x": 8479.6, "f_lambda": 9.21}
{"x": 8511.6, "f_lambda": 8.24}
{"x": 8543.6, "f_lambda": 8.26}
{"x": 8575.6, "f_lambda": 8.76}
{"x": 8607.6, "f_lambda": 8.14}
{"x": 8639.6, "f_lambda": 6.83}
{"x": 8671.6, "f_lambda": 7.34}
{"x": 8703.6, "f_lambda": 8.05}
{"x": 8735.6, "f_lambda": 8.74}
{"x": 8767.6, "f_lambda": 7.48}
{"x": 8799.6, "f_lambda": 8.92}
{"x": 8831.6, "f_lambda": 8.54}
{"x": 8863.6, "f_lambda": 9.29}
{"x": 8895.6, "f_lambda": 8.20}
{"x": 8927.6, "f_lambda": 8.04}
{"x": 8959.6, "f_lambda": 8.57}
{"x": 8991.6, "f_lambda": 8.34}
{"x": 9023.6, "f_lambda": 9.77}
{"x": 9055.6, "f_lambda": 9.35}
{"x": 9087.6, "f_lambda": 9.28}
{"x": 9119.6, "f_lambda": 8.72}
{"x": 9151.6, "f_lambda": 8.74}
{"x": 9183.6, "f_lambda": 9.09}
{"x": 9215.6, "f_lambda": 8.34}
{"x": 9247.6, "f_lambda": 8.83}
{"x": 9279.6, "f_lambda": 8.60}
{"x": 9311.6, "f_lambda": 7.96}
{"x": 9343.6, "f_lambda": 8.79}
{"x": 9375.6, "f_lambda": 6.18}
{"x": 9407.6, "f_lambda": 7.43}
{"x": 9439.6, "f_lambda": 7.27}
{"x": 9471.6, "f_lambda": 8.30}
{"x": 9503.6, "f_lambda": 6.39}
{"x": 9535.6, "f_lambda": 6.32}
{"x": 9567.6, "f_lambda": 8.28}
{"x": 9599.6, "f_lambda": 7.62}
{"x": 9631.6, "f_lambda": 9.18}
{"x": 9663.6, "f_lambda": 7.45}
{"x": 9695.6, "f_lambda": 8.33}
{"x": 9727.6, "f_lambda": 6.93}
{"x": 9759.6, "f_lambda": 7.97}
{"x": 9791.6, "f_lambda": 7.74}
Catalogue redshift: 1.827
